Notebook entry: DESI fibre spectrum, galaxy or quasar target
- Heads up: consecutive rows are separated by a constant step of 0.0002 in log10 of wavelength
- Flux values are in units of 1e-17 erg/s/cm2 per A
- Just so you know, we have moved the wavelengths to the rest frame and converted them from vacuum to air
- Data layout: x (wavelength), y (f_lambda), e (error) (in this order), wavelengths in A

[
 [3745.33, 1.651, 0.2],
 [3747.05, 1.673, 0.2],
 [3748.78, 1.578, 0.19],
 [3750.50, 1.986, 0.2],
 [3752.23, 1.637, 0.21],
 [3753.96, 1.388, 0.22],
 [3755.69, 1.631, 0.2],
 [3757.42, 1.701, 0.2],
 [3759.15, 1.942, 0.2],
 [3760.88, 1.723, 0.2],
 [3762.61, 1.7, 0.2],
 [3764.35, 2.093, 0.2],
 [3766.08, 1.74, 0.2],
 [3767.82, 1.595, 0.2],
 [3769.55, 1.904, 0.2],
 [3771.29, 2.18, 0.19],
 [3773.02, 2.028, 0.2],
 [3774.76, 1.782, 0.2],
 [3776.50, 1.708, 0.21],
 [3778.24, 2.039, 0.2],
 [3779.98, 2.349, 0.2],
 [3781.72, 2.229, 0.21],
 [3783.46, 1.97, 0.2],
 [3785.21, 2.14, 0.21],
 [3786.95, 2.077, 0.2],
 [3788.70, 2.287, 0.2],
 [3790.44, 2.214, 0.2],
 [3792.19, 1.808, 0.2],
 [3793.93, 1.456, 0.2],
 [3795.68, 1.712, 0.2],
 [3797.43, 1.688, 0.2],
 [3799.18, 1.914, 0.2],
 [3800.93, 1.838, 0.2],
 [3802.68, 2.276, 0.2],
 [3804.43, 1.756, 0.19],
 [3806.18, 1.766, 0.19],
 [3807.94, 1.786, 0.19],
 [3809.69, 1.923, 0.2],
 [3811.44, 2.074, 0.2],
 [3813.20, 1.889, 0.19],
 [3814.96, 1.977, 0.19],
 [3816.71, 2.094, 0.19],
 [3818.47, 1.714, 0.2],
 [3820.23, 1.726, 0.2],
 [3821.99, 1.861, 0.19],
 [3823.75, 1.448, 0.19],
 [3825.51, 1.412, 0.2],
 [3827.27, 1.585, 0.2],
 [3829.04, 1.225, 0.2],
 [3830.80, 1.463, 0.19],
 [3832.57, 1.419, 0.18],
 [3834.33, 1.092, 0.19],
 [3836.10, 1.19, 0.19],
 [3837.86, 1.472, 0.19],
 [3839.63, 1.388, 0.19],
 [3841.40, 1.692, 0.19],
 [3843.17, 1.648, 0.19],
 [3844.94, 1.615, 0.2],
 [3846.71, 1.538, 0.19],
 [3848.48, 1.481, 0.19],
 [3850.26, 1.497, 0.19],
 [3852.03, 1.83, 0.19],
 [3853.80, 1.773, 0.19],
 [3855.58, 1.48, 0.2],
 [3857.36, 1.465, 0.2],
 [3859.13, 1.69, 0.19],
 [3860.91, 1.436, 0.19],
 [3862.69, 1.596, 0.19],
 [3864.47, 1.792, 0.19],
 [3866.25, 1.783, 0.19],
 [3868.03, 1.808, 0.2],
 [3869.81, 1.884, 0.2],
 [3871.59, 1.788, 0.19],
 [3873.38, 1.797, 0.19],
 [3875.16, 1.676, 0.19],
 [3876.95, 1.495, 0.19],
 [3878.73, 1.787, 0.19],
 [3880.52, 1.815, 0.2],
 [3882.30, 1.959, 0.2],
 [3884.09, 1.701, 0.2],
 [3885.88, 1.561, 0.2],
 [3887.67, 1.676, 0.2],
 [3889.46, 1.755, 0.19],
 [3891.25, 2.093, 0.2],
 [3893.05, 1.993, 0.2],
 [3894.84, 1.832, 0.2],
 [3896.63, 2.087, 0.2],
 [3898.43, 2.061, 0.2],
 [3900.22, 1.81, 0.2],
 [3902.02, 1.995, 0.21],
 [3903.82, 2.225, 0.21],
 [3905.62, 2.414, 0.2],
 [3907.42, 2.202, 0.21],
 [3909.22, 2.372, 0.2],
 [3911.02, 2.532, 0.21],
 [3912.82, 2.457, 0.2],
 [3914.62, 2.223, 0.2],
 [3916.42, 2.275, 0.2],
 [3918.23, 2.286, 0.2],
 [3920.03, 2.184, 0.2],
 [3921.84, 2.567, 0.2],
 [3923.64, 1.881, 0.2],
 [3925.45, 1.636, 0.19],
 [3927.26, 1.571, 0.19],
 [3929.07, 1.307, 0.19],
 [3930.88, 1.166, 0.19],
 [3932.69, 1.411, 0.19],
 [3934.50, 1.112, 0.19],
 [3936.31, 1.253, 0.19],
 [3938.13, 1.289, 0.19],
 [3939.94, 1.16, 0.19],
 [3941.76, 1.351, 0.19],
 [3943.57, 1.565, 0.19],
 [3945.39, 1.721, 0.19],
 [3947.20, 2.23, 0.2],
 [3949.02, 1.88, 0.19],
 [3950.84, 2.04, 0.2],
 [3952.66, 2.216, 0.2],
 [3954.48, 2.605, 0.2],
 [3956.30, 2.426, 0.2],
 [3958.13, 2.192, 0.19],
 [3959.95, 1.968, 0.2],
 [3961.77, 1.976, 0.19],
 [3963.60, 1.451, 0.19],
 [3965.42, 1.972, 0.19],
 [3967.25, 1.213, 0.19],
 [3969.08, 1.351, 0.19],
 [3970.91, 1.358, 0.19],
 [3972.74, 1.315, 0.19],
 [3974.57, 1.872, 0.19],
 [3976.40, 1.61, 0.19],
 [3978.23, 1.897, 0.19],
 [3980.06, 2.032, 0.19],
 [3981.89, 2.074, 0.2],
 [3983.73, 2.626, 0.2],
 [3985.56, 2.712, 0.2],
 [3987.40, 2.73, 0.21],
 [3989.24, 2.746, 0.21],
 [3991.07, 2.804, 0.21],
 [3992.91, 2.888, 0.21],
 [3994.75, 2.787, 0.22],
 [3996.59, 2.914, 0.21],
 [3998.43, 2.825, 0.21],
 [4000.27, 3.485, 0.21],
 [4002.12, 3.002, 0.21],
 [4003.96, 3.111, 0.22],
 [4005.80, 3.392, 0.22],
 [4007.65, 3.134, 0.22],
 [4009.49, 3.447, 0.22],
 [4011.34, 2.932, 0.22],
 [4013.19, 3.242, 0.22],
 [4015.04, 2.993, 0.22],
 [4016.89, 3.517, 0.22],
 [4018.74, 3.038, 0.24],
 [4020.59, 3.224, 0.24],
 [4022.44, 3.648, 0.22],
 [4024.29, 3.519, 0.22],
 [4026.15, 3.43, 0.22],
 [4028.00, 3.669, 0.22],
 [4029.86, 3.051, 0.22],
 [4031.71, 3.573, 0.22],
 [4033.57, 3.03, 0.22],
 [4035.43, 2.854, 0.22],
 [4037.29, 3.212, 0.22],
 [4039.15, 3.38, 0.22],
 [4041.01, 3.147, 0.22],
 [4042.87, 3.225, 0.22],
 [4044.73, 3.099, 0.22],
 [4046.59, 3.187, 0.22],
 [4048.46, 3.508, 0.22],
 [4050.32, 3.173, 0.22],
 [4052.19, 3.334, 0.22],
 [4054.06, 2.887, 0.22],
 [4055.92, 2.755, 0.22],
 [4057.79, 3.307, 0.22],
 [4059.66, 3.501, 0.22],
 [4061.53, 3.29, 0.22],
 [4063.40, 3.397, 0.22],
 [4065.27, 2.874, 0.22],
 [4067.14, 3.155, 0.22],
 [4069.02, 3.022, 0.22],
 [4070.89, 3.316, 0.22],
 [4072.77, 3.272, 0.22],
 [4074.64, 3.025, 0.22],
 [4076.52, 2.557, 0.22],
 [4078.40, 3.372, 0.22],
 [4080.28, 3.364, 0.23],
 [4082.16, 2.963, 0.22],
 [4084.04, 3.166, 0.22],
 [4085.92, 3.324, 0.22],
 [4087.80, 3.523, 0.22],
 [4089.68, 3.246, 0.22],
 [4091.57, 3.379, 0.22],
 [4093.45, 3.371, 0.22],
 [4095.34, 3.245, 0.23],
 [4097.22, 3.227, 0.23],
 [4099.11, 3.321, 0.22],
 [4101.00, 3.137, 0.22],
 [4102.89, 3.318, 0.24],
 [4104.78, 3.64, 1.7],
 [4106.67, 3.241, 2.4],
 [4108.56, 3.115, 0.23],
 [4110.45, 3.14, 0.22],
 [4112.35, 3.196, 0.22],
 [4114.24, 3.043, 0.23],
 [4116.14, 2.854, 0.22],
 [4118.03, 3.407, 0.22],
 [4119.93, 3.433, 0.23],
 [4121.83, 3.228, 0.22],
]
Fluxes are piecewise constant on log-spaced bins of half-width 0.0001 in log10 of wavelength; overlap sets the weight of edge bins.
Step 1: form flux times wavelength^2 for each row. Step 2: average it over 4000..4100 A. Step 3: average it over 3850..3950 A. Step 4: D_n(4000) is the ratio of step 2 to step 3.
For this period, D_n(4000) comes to 1.92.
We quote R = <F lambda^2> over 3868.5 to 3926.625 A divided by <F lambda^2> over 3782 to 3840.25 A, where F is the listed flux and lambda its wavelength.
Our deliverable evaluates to 1.19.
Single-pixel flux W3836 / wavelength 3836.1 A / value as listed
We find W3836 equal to 1.19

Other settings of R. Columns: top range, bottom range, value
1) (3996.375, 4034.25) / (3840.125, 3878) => 2.13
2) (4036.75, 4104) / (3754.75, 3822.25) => 1.95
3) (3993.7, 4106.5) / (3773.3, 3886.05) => 2.07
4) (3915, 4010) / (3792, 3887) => 1.35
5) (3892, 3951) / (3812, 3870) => 1.22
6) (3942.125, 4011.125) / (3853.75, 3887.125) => 1.44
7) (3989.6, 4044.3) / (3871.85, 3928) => 1.69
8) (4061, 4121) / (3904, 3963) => 1.81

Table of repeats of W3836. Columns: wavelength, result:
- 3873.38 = 1.797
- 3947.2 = 2.23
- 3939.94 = 1.16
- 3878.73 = 1.787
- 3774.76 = 1.782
